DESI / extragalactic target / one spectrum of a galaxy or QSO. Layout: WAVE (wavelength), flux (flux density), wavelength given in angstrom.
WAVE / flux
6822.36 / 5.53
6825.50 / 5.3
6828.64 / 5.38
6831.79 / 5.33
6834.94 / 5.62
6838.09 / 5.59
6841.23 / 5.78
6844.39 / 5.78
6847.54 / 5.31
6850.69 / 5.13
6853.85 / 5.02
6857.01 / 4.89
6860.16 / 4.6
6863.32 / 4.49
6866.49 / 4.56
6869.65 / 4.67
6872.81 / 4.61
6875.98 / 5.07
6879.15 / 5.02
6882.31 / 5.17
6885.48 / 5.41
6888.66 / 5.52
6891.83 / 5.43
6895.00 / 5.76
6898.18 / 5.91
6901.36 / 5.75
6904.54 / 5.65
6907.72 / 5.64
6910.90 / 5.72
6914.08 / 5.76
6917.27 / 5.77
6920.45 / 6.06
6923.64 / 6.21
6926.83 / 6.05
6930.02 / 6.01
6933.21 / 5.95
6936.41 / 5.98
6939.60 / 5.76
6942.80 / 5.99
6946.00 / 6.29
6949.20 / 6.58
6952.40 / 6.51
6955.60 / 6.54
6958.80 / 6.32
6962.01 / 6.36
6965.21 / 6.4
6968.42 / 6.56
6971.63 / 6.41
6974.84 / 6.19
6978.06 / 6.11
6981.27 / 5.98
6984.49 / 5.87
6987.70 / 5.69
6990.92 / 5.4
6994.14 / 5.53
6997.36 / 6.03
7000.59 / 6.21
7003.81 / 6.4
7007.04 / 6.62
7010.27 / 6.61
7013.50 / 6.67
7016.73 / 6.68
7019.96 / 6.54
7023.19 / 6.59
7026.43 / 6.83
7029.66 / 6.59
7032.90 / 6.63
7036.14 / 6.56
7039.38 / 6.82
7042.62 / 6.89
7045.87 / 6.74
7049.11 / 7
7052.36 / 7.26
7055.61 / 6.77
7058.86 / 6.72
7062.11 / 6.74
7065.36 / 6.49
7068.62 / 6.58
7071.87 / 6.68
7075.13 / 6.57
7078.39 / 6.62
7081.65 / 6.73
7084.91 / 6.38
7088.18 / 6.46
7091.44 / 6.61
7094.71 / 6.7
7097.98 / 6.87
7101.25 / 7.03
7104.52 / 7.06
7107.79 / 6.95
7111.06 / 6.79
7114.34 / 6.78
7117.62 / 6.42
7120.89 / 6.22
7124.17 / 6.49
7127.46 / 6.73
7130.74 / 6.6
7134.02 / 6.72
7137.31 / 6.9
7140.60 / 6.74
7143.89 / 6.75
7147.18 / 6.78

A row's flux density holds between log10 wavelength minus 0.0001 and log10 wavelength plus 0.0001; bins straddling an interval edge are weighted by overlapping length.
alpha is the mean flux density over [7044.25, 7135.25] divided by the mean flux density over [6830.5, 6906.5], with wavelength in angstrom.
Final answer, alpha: 1.28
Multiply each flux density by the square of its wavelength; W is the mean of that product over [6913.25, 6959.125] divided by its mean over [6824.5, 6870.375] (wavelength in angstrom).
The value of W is 1.22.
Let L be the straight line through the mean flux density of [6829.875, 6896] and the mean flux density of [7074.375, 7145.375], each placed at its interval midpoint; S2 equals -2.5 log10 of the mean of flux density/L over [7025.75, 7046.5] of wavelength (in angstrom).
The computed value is -0.081 mag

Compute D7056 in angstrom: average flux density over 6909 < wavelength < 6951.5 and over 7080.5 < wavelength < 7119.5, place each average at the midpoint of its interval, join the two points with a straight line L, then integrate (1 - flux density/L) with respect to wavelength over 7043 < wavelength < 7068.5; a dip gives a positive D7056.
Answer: -1.0 angstrom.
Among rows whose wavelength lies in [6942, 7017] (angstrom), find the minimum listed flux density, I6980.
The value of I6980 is 5.4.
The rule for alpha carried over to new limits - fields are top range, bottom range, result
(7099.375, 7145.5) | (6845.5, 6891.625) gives 1.35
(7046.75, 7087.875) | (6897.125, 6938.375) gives 1.14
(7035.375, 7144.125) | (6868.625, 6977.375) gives 1.15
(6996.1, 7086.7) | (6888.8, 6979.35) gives 1.10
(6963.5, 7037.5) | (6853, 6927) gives 1.18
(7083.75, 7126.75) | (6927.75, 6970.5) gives 1.07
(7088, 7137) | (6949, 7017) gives 1.07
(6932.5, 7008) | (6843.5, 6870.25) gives 1.25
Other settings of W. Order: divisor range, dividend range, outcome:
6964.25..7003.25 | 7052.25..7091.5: 1.13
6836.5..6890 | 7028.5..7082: 1.40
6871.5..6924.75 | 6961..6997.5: 1.11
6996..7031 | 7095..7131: 1.06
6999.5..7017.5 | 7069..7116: 1.05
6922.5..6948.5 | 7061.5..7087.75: 1.13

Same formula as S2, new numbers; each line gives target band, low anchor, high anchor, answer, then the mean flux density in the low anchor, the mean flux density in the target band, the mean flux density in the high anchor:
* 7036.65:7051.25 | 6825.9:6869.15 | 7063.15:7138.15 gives -0.09 mag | 5.18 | 6.85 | 6.67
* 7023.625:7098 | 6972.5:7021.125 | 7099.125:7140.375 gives -0.04 mag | 6.17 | 6.7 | 6.73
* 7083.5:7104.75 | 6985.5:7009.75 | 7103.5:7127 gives -0.03 mag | 6.01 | 6.71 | 6.67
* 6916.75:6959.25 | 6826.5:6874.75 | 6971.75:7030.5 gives -0.07 mag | 5.12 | 6.15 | 6.25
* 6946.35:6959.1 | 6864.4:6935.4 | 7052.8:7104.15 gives -0.11 mag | 5.53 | 6.49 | 6.69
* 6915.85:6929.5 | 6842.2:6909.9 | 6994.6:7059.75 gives -0.07 mag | 5.22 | 6.03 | 6.64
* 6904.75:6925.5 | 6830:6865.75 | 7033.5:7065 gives -0.02 mag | 5.21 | 5.85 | 6.81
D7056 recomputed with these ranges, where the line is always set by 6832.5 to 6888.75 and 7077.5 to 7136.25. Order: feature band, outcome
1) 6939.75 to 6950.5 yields -1.1 angstrom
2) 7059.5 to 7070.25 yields -0.3 angstrom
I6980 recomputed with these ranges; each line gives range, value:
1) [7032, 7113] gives 6.38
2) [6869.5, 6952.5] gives 4.61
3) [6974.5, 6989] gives 5.69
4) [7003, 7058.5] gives 6.4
